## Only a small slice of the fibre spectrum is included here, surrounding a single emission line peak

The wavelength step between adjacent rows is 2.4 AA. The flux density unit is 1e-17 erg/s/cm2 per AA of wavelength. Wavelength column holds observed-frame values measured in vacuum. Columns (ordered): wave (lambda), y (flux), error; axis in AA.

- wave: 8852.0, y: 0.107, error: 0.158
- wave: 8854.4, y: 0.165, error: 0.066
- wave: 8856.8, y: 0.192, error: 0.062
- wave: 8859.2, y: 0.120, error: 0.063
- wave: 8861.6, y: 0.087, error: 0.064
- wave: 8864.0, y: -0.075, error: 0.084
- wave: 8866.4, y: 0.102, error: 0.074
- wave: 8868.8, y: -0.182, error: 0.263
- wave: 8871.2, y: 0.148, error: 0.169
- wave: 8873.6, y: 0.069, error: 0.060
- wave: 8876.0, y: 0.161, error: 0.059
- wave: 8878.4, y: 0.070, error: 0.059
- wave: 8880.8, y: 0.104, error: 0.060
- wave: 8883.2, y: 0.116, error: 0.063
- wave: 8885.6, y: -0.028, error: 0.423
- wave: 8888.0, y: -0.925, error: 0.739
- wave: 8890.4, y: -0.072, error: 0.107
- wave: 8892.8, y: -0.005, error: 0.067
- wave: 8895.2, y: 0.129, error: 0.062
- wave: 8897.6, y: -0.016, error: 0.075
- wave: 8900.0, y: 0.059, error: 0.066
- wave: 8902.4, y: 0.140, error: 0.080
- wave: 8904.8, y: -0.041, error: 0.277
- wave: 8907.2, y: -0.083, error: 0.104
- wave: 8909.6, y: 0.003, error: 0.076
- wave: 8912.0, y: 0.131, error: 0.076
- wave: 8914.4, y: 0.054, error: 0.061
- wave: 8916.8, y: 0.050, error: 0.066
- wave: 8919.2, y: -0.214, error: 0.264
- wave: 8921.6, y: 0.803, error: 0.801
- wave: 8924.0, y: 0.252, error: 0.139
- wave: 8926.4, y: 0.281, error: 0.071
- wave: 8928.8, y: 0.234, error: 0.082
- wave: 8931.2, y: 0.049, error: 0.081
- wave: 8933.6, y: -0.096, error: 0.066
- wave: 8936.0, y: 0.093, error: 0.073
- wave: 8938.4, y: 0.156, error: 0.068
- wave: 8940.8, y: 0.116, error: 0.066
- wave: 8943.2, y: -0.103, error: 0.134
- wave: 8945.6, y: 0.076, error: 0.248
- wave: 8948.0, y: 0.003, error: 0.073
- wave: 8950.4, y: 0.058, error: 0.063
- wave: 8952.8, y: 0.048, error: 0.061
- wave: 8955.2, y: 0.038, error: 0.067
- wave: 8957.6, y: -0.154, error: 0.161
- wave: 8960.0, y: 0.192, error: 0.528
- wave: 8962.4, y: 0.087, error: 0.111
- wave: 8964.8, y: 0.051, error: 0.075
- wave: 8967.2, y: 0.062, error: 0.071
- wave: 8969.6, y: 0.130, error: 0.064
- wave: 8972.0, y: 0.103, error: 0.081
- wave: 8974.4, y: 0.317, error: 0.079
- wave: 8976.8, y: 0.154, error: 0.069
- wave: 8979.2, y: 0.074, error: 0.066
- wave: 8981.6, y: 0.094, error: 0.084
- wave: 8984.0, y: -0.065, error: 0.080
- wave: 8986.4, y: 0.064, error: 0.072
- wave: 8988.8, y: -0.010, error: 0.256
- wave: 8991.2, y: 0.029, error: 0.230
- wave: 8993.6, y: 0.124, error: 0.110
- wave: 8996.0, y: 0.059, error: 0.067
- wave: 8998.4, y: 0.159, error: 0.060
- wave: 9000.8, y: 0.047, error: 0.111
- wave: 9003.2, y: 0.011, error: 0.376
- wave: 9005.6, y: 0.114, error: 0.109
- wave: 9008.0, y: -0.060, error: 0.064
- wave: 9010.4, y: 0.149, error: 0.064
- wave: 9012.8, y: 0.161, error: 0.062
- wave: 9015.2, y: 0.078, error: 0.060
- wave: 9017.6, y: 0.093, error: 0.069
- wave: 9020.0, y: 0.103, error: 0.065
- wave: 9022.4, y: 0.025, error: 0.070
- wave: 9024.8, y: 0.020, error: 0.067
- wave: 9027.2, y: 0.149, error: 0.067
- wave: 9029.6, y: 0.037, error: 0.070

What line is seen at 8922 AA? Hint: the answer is H-gamma 4340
